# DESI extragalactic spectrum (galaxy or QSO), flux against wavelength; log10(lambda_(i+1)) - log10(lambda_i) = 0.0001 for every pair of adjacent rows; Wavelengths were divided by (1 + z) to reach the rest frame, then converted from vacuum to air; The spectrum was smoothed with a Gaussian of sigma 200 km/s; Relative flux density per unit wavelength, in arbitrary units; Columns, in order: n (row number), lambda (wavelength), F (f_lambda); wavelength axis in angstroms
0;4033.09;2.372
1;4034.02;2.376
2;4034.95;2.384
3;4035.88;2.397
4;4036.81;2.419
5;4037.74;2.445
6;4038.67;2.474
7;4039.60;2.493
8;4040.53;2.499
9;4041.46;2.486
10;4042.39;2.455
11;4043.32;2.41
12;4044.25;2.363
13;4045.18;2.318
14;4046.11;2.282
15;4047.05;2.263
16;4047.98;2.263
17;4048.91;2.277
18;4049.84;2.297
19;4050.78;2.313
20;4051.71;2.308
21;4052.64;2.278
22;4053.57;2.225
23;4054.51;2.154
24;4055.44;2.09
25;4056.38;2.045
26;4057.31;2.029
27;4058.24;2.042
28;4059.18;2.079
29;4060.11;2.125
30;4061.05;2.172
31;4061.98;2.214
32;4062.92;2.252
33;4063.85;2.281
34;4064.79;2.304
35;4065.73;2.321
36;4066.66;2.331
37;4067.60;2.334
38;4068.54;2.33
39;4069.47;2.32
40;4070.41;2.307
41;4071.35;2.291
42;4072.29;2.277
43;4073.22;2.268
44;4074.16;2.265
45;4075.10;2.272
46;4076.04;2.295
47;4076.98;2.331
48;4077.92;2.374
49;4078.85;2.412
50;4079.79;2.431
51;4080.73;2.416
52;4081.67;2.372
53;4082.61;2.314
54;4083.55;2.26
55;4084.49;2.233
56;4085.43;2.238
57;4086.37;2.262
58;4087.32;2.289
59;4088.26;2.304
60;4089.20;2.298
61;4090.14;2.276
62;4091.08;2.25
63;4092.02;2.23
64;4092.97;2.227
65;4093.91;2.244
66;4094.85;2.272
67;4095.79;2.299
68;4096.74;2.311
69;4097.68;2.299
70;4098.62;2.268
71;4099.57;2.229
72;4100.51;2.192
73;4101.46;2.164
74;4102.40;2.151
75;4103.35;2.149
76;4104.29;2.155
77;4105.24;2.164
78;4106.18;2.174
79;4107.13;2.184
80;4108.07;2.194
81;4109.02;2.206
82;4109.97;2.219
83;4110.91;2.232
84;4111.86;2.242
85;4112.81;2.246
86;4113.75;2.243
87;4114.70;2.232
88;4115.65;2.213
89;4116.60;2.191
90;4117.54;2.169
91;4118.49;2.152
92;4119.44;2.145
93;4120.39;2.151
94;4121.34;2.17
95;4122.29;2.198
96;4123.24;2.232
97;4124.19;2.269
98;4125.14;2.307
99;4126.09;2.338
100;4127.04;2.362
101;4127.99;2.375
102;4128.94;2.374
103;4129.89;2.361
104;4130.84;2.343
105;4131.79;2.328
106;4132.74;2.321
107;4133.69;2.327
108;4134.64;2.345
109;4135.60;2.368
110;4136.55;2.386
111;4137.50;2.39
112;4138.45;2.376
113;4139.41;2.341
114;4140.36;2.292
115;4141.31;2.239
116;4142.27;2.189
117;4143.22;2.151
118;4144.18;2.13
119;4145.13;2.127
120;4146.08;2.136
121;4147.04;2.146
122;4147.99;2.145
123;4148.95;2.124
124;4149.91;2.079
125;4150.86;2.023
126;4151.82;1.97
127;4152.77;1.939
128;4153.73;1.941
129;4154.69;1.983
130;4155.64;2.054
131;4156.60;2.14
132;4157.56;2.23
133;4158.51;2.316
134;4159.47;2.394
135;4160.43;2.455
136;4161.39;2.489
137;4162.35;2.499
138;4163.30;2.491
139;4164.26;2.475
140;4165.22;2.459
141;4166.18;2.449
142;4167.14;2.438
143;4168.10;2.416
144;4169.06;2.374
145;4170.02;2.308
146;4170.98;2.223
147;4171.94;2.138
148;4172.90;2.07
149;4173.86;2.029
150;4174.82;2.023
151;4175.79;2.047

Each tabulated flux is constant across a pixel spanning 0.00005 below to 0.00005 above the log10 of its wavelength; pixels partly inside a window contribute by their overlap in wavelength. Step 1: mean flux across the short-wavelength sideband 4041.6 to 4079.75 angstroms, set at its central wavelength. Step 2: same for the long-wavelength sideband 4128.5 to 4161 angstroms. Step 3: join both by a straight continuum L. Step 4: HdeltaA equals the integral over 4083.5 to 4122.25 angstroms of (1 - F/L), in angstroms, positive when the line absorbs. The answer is 0.4 angstroms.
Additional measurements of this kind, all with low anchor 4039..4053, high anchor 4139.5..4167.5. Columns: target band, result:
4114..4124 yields 0.3 angstroms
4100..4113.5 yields 0.5 angstroms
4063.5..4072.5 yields 0.1 angstroms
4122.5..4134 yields -0.4 angstroms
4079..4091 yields 0.0 angstroms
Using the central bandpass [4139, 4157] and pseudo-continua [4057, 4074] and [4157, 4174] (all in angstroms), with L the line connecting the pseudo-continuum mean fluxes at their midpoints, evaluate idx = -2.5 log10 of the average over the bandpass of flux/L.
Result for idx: 0.11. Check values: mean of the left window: 2.24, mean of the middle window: 2.11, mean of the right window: 2.35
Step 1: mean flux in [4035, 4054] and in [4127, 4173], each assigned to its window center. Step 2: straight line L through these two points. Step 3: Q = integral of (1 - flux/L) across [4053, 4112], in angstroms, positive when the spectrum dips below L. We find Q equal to 2.1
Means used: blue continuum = 2.36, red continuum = 2.27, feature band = 2.25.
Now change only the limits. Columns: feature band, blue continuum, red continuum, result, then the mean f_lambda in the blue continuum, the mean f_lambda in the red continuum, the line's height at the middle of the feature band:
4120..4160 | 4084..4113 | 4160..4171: 2.20 angstroms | 2.23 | 2.43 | 2.36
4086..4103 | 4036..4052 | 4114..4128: 0.19 angstroms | 2.38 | 2.23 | 2.28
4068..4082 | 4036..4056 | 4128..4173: -0.08 angstroms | 2.34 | 2.26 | 2.32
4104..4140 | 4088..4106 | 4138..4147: -0.66 angstroms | 2.23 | 2.21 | 2.22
